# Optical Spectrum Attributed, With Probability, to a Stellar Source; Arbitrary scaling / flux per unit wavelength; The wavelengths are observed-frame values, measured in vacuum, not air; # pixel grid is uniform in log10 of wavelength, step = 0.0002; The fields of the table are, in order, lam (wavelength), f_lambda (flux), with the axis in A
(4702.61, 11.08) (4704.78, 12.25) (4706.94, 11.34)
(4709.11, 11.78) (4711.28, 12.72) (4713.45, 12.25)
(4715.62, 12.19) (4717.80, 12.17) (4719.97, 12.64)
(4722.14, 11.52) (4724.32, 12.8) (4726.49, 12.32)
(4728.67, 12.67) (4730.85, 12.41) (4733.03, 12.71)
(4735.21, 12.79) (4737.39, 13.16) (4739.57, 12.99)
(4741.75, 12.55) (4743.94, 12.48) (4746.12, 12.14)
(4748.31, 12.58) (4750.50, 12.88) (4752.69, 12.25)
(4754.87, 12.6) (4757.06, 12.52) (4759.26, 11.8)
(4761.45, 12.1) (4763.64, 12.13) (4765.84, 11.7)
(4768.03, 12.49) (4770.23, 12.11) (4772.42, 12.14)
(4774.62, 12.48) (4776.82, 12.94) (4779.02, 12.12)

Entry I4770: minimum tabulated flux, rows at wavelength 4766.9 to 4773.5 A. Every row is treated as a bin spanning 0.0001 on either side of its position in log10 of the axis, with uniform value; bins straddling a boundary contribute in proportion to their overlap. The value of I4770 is 12.11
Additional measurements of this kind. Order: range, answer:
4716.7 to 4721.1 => 12.17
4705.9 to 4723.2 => 11.34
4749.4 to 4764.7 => 11.8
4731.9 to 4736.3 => 12.71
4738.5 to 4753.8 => 12.14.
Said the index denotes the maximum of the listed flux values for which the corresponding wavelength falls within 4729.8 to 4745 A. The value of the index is 13.16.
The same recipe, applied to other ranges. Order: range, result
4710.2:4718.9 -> 12.72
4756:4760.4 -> 12.52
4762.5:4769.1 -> 12.49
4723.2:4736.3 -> 12.8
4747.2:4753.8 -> 12.88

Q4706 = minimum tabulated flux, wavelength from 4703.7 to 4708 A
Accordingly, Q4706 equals 11.34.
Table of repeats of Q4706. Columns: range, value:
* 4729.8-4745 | 12.41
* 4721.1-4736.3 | 11.52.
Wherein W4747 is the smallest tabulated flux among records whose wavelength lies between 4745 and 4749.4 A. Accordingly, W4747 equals 12.14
